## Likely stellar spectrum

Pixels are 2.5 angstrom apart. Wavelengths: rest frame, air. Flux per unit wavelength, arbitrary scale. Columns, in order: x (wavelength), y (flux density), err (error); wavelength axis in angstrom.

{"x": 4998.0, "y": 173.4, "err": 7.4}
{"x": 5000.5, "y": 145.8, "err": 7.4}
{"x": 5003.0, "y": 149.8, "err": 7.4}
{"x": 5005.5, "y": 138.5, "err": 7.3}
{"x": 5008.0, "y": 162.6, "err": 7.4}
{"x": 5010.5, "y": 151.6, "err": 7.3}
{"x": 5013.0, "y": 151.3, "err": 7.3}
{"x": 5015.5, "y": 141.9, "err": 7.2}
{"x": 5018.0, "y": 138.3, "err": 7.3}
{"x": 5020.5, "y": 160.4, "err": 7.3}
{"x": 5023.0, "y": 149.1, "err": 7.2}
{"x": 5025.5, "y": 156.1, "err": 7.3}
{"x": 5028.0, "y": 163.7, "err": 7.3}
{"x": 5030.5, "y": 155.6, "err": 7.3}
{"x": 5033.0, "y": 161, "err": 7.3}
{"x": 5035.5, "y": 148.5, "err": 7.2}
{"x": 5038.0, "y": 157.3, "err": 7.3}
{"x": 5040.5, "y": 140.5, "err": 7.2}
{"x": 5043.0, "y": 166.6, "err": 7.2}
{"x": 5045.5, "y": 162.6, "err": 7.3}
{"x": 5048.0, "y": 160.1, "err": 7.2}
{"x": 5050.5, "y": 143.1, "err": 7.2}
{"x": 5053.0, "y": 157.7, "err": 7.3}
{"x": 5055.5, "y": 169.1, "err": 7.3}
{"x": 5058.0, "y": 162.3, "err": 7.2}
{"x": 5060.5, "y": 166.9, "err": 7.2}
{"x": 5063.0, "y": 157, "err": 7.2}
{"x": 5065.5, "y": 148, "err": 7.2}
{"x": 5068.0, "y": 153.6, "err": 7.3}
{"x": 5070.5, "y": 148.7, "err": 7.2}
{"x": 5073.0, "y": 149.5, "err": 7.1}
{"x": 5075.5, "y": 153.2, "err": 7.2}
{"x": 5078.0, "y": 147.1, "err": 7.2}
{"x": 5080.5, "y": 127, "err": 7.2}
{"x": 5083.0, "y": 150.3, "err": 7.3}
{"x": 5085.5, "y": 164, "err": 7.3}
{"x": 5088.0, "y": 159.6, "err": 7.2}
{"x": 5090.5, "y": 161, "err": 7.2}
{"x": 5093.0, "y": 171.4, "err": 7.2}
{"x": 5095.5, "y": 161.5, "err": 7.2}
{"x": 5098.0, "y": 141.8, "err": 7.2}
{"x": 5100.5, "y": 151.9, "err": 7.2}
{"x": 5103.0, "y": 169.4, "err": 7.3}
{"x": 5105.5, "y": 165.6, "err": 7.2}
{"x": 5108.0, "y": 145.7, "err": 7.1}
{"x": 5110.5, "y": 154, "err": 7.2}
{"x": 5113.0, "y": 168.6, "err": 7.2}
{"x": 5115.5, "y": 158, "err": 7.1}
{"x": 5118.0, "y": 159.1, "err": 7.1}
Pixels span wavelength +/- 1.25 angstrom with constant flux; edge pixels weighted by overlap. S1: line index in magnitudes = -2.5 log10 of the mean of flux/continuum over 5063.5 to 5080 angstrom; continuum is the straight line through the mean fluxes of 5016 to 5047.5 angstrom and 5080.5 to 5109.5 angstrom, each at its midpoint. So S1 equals 0.05 mag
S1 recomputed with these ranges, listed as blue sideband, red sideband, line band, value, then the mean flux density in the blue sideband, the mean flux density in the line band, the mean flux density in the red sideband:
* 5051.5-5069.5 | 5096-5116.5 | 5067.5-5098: 0.03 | 159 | 153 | 157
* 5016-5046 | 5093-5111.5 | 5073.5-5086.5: 0.06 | 154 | 148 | 157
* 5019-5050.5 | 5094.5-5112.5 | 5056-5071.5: 0.00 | 156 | 157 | 156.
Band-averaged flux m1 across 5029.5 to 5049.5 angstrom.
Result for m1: 156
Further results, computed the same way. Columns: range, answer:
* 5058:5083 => 151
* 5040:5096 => 156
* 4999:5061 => 154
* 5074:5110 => 155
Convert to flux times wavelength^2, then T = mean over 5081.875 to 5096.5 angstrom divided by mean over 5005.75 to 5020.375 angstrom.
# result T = 1.11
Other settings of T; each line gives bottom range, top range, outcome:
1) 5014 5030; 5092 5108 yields 1.08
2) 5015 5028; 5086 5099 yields 1.09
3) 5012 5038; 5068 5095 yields 1.03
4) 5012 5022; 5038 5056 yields 1.07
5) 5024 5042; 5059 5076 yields 1.01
